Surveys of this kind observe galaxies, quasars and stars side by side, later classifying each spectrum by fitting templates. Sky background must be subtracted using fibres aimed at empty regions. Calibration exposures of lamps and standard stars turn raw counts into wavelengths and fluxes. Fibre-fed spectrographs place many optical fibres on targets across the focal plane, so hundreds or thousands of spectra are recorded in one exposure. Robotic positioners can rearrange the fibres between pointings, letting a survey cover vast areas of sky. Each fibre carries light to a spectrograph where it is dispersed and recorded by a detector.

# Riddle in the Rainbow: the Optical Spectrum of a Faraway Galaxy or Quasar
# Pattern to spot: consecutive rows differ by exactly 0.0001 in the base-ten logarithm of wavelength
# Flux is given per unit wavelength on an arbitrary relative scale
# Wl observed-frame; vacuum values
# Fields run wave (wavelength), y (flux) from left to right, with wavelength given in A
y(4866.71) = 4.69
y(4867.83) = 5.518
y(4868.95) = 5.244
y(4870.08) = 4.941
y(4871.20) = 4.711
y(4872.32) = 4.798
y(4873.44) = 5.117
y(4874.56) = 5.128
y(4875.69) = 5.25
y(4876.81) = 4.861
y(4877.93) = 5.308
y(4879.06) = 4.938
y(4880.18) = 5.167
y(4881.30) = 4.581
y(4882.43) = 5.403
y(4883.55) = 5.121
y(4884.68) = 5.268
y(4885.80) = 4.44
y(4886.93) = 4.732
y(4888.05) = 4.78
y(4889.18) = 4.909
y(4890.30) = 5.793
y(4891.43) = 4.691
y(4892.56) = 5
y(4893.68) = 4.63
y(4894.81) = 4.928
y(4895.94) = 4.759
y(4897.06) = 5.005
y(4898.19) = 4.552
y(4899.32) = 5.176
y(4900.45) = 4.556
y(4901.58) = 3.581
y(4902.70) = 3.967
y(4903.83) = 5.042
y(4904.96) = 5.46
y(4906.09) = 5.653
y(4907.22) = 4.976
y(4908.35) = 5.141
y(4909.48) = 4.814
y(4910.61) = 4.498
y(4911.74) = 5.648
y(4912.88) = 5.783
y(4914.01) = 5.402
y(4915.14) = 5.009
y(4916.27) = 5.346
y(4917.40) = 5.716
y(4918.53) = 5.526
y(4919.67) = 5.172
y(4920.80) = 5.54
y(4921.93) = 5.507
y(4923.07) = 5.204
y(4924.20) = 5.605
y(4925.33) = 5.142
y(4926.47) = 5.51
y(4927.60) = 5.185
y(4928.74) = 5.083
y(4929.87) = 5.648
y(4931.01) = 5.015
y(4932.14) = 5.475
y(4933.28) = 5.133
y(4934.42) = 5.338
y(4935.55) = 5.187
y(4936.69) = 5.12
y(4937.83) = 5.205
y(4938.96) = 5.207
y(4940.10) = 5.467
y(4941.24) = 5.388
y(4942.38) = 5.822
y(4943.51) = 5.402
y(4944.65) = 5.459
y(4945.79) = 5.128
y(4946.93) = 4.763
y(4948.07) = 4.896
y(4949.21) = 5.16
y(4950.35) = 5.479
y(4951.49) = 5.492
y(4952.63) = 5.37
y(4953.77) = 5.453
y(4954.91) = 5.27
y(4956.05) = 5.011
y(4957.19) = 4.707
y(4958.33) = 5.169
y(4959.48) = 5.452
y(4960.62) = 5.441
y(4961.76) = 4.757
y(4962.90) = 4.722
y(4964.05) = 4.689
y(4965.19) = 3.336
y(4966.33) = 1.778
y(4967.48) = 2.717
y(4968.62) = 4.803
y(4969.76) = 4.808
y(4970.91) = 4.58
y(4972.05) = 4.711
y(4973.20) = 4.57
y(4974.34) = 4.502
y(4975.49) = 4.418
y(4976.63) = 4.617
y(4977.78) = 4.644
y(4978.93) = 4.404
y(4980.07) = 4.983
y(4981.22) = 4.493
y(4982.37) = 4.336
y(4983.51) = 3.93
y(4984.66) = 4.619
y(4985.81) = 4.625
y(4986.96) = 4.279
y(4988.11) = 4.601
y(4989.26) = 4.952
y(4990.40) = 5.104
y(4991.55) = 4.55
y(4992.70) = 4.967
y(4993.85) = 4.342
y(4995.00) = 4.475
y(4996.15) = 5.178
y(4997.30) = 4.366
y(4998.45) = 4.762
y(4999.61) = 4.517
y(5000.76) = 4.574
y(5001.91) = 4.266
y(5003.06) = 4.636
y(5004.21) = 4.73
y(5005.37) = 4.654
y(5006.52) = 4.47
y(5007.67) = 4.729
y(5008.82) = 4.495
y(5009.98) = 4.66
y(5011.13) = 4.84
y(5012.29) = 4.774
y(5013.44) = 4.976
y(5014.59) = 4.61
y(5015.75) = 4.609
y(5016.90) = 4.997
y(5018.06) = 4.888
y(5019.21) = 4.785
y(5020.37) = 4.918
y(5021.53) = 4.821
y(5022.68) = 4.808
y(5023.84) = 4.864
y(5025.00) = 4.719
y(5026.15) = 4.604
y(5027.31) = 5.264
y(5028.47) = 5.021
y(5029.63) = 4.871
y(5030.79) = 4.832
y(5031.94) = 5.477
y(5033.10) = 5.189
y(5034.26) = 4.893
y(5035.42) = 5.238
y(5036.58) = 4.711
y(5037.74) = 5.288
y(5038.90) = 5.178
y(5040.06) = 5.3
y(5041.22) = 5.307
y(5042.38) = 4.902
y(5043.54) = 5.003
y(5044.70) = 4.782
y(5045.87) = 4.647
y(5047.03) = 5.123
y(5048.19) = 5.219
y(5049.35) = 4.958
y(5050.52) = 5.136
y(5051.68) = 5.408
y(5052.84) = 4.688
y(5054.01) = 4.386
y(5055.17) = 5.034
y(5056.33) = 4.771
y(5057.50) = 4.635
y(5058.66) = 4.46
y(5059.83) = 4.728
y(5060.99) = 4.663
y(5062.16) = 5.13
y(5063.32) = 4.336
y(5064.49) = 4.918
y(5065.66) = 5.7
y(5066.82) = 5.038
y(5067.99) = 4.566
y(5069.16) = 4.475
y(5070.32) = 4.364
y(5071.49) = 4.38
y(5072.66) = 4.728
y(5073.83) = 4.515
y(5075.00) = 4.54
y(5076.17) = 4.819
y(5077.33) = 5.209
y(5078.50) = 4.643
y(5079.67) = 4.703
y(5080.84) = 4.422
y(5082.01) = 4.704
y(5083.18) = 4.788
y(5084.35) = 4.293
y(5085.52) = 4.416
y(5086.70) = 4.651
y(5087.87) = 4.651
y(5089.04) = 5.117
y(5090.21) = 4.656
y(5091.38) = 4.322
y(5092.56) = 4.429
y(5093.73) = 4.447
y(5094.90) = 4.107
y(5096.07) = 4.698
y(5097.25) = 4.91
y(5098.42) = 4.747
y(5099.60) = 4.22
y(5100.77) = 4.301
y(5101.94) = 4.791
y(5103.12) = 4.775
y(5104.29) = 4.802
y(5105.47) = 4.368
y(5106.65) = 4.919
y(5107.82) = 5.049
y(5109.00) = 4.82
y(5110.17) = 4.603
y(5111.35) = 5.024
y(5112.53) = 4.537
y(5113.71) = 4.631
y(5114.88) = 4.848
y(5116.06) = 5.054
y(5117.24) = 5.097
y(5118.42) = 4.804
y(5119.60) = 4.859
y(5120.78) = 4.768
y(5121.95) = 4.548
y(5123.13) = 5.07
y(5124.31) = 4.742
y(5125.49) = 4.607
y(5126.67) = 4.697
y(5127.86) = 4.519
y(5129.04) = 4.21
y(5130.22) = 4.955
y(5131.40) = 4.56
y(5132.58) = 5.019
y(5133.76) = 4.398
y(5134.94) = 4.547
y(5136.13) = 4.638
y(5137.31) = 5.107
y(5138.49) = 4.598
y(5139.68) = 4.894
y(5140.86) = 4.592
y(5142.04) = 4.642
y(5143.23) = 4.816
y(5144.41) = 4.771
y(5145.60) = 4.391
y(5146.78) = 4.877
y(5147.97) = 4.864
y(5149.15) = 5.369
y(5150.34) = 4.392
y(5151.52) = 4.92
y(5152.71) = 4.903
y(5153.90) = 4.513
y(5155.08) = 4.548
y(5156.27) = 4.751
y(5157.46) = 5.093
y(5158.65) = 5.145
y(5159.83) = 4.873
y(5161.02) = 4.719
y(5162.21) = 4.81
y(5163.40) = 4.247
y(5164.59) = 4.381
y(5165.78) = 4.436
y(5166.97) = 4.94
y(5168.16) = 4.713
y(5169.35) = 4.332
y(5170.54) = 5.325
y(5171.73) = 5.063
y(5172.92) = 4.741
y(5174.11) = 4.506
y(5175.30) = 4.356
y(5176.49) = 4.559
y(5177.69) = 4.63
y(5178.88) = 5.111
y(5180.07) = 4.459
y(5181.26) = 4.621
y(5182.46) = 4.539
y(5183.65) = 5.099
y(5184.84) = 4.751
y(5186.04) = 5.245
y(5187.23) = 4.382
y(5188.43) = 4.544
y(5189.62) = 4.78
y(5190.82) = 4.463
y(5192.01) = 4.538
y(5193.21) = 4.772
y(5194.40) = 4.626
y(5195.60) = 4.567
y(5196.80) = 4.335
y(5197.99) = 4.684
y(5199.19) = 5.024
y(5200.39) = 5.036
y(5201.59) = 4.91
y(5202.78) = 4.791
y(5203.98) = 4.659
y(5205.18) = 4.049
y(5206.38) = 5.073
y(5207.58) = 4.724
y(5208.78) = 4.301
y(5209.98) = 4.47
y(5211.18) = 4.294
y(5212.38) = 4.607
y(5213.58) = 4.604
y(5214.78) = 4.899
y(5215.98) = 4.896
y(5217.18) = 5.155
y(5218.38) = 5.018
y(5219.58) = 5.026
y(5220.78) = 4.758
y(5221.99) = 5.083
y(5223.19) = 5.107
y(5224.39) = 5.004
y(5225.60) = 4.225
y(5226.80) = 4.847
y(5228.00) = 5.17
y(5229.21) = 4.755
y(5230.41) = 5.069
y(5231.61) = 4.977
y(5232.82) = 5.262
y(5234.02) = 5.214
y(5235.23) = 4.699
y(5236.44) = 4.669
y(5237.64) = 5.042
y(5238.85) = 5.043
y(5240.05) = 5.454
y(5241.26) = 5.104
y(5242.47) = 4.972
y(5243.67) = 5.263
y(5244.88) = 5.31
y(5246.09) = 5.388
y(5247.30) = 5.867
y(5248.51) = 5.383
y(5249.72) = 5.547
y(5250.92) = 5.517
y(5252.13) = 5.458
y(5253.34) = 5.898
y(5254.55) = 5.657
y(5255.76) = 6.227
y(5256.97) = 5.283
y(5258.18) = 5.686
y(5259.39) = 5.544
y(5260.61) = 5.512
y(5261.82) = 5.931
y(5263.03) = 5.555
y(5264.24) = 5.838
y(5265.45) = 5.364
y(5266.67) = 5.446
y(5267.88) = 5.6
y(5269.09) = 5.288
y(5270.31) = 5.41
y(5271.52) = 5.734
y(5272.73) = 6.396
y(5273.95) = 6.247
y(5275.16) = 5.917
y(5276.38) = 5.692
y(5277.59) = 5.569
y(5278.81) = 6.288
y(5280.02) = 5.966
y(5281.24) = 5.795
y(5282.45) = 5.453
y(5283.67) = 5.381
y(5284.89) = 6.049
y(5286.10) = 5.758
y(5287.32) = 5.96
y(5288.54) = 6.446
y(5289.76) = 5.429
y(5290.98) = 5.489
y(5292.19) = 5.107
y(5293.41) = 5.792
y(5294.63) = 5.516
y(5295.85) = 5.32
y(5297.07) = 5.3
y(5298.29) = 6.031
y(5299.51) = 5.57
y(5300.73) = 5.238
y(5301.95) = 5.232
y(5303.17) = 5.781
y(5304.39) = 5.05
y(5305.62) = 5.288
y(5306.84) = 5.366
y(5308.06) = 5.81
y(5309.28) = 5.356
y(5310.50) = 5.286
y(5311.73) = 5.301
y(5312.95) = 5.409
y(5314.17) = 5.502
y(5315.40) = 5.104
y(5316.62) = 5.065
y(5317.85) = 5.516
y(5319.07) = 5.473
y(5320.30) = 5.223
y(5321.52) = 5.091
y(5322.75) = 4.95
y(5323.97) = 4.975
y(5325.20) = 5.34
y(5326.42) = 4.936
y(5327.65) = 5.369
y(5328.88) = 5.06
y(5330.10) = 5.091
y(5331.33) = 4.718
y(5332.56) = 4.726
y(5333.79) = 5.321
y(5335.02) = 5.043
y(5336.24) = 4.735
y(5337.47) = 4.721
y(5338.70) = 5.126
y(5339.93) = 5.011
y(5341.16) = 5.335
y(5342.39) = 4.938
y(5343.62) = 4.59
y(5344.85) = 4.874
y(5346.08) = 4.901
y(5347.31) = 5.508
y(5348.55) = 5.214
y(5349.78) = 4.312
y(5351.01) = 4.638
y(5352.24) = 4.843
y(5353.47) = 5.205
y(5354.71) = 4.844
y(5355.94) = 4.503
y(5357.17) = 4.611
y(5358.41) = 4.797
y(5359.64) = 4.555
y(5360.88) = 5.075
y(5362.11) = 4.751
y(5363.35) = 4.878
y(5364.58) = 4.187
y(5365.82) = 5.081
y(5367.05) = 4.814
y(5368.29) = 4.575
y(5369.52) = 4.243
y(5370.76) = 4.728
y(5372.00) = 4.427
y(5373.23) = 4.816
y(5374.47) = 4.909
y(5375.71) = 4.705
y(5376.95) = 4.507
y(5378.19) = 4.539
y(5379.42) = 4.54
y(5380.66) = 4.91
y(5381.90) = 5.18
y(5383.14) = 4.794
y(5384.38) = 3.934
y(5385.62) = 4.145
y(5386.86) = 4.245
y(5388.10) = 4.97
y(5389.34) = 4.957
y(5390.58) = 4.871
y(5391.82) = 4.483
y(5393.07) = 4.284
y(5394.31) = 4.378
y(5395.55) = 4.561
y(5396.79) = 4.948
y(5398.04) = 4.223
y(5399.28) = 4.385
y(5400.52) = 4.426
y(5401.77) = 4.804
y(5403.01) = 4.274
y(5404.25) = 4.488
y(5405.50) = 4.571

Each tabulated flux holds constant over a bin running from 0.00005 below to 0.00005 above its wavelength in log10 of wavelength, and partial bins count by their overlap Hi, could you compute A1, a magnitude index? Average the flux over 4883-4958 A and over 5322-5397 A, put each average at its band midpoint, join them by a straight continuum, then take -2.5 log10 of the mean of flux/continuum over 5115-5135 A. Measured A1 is 0.05 mag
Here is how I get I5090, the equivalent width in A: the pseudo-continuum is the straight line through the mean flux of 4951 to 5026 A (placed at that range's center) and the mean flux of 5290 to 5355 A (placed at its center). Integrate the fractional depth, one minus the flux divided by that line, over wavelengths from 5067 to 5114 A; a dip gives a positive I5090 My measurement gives 1.8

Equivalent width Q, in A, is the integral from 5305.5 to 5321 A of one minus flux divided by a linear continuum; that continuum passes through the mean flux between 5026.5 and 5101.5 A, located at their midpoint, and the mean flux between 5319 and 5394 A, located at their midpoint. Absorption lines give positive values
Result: -1.8 A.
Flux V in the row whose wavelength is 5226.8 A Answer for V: 4.847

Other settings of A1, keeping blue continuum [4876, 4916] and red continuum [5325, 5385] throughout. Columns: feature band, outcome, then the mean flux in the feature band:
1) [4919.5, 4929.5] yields -0.08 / 5.34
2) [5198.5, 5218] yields 0.03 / 4.72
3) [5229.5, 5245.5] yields -0.05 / 5.08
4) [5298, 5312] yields -0.13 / 5.43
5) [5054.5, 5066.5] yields 0.02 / 4.84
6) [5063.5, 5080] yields 0.04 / 4.75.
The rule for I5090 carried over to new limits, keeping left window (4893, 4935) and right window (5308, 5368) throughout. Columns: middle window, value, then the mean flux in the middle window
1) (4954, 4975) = 2.5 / 4.52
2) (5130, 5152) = 1.4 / 4.75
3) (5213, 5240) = 0.5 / 4.95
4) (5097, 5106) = 0.8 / 4.61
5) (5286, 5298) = -1.4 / 5.61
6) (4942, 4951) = -0.2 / 5.26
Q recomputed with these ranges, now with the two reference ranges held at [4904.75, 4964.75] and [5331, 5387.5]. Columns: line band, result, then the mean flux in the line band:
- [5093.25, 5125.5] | 2.1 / 4.72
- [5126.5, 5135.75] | 0.8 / 4.61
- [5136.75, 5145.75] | 0.5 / 4.74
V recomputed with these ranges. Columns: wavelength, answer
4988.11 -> 4.601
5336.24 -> 4.735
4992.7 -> 4.967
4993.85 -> 4.342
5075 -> 4.54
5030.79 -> 4.832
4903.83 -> 5.042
